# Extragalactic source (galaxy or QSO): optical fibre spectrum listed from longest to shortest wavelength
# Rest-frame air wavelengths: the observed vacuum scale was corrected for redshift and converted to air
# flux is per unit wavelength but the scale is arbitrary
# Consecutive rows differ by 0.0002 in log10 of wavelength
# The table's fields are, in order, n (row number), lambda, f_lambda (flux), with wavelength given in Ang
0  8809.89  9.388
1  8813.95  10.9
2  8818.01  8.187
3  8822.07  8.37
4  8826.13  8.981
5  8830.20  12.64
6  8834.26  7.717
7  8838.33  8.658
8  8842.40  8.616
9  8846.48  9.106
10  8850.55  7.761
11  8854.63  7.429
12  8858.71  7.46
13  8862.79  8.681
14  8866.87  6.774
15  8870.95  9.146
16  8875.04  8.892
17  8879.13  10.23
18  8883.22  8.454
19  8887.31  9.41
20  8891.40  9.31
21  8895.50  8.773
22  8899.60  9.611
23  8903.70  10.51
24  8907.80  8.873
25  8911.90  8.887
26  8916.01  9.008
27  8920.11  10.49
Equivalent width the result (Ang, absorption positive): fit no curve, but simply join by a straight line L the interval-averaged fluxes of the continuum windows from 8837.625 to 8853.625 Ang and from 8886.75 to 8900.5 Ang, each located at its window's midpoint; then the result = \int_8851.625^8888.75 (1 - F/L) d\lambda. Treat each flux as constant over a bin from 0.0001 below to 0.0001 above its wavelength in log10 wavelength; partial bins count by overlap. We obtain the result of 1.7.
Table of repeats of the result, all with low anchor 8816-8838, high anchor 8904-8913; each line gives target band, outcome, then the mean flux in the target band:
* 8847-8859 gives 1.84 Ang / 7.76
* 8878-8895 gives -0.12 Ang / 9.25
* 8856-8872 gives 2.18 Ang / 7.92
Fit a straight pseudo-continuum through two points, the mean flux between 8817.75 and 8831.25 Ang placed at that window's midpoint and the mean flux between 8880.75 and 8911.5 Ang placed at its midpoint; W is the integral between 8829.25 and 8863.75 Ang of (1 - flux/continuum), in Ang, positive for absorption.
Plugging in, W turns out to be 3.2 Ang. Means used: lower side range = 9.5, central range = 8.55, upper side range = 9.27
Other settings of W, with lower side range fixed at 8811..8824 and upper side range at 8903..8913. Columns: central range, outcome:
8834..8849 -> 1.0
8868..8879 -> 0.3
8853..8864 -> 1.7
